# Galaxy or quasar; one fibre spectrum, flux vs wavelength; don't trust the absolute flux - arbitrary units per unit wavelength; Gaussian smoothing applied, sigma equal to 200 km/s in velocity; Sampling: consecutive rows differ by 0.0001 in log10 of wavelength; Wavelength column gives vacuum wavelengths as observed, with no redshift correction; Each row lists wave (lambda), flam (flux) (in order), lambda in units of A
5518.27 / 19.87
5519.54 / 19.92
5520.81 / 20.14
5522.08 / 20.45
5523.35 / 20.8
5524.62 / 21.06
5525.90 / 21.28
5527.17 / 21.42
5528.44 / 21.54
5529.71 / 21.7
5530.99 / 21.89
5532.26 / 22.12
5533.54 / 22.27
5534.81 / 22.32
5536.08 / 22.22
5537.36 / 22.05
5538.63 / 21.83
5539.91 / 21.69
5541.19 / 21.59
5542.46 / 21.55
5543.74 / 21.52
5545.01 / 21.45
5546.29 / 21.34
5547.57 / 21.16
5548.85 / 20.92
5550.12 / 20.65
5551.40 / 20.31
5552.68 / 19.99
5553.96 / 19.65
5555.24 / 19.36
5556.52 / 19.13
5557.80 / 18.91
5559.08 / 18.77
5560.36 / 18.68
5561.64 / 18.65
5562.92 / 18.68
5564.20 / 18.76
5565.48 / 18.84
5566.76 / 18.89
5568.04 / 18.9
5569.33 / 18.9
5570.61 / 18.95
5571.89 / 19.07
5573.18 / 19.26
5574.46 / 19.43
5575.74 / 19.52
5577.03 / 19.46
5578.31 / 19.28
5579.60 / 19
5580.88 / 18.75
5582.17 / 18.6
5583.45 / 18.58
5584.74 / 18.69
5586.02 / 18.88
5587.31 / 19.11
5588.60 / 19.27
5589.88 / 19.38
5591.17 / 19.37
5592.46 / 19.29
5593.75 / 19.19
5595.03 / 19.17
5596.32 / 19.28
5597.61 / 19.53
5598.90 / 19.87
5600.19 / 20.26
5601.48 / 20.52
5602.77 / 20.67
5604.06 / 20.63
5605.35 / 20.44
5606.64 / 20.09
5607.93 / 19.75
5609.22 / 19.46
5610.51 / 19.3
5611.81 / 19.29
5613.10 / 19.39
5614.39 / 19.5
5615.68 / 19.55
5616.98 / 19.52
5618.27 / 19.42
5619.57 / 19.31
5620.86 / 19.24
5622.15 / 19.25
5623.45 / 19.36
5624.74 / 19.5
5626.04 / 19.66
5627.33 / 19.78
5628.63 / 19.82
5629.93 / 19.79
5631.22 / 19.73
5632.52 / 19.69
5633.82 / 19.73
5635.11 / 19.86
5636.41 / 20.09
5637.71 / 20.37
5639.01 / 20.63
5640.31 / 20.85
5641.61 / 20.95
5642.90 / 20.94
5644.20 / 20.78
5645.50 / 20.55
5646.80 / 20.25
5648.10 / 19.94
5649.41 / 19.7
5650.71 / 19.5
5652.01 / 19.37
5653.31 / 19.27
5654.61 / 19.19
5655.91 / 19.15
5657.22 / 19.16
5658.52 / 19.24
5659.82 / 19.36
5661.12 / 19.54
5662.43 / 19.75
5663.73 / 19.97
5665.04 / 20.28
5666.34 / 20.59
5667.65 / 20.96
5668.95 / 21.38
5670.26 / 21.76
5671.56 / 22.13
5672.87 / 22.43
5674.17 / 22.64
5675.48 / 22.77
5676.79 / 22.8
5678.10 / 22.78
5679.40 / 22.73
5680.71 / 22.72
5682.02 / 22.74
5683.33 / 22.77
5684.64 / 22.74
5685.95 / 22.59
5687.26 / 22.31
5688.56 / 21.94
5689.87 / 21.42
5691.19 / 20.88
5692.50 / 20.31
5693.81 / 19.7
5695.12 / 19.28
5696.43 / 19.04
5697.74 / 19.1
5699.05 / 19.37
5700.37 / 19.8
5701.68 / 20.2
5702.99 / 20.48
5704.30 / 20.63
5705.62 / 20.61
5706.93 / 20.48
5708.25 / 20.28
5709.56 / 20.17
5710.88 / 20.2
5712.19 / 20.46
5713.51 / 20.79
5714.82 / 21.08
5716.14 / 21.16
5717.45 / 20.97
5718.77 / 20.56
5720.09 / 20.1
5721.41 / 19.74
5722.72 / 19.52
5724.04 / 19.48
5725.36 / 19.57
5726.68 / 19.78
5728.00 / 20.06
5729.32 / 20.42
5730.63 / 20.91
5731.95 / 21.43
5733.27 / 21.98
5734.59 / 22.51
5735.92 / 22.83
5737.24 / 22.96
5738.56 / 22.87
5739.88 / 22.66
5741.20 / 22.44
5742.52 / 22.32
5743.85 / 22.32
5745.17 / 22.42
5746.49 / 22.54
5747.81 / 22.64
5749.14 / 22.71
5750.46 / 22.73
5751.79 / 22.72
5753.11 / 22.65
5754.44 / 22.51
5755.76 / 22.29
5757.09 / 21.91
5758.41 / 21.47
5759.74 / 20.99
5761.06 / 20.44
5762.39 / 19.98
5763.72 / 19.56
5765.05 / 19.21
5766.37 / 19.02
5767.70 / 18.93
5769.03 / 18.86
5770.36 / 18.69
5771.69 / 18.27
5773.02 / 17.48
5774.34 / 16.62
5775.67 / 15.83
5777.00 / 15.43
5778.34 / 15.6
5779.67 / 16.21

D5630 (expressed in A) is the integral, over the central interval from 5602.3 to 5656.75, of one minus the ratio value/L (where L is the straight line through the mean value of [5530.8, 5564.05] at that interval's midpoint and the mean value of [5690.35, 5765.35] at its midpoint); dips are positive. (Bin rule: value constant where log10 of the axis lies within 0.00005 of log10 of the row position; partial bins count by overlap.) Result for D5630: 2.6 A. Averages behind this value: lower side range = 20.7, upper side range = 21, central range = 19.8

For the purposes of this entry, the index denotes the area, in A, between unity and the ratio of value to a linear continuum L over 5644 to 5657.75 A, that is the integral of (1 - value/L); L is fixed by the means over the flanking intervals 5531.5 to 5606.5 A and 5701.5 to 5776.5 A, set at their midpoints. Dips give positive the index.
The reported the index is 0.4 A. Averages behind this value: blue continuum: 19.9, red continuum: 20.7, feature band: 19.7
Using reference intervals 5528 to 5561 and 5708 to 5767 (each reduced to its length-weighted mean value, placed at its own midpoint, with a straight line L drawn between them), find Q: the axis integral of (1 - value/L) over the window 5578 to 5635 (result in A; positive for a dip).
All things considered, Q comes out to 4.2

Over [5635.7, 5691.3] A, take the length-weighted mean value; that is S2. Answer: 21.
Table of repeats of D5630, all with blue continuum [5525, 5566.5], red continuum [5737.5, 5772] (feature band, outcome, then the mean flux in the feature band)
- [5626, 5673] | 1.90 A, 20.1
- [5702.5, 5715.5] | 0.41 A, 20.5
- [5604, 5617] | 0.74 A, 19.7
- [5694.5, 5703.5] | 0.66 A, 19.6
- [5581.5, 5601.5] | 1.48 A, 19.3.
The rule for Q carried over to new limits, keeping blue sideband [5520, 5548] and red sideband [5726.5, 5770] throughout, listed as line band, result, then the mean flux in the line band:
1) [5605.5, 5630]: 2.2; 19.5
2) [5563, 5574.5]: 1.4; 19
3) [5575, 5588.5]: 1.6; 19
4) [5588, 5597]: 0.9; 19.3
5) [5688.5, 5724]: 2.0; 20.3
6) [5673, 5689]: -0.8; 22.6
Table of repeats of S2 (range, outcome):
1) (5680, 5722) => 20.8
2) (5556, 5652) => 19.5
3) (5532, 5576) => 20.2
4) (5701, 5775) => 20.8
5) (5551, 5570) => 19.1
